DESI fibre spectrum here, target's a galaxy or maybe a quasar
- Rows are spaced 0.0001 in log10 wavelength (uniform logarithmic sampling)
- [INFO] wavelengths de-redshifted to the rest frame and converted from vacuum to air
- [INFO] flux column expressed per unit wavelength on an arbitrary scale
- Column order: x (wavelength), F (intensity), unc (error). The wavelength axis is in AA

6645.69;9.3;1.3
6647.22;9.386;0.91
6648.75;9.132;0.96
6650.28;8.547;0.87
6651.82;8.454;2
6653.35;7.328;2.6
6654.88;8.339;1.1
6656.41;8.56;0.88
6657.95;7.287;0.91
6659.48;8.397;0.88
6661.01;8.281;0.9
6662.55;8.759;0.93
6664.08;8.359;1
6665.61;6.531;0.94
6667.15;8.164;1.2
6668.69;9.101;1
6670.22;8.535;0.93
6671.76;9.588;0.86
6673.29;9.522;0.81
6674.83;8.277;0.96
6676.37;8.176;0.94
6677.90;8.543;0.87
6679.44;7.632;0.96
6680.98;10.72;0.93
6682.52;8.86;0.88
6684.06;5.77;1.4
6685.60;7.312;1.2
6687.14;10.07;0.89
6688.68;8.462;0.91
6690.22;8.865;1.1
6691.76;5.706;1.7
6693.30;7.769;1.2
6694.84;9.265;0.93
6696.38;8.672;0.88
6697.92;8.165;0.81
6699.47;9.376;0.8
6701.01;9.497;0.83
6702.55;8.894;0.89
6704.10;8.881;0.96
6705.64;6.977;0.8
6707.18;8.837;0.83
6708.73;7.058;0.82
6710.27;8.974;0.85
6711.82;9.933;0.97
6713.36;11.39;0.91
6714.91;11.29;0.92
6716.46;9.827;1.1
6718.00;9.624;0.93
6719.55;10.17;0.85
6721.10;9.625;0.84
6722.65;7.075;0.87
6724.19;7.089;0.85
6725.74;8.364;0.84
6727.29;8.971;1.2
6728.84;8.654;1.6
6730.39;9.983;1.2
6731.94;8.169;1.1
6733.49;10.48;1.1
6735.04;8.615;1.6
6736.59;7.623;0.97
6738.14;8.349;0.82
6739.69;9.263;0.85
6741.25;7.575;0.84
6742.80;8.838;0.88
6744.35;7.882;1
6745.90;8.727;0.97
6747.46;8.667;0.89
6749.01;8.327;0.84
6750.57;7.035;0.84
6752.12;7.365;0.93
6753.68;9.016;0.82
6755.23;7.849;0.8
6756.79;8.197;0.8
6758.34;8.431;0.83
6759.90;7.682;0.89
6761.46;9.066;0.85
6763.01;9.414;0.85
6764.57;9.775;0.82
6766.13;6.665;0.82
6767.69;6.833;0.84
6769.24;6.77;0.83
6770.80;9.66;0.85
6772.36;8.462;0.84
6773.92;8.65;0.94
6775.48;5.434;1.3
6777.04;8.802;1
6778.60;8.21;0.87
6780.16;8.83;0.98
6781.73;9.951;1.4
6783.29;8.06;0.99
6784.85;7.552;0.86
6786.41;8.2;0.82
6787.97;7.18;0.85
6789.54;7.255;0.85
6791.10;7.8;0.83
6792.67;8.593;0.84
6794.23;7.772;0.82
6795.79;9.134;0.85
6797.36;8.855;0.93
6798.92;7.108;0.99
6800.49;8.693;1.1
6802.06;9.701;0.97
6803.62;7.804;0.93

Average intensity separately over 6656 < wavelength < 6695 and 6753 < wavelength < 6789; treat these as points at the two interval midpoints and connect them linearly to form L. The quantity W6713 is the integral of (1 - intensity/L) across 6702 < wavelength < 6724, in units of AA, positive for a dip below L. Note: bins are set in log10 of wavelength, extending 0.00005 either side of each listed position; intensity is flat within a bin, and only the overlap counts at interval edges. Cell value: -2.3 AA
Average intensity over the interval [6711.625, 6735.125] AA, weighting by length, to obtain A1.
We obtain 9.33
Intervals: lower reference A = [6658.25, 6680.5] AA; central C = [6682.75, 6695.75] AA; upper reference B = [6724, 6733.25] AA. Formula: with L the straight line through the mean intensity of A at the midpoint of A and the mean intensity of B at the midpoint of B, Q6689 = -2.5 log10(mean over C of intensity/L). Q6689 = 0.08 mag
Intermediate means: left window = 8.43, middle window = 7.95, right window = 8.74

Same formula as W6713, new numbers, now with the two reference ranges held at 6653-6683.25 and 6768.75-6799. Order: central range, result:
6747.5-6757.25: 0.3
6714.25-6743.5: -2.2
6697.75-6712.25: -0.5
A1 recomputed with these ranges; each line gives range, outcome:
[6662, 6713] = 8.49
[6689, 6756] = 8.67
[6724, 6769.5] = 8.36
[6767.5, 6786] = 8.15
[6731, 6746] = 8.56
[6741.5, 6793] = 8.15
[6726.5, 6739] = 8.86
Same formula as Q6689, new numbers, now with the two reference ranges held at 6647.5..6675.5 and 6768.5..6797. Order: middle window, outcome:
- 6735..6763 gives -0.01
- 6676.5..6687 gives 0.01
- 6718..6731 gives -0.06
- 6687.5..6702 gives -0.02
